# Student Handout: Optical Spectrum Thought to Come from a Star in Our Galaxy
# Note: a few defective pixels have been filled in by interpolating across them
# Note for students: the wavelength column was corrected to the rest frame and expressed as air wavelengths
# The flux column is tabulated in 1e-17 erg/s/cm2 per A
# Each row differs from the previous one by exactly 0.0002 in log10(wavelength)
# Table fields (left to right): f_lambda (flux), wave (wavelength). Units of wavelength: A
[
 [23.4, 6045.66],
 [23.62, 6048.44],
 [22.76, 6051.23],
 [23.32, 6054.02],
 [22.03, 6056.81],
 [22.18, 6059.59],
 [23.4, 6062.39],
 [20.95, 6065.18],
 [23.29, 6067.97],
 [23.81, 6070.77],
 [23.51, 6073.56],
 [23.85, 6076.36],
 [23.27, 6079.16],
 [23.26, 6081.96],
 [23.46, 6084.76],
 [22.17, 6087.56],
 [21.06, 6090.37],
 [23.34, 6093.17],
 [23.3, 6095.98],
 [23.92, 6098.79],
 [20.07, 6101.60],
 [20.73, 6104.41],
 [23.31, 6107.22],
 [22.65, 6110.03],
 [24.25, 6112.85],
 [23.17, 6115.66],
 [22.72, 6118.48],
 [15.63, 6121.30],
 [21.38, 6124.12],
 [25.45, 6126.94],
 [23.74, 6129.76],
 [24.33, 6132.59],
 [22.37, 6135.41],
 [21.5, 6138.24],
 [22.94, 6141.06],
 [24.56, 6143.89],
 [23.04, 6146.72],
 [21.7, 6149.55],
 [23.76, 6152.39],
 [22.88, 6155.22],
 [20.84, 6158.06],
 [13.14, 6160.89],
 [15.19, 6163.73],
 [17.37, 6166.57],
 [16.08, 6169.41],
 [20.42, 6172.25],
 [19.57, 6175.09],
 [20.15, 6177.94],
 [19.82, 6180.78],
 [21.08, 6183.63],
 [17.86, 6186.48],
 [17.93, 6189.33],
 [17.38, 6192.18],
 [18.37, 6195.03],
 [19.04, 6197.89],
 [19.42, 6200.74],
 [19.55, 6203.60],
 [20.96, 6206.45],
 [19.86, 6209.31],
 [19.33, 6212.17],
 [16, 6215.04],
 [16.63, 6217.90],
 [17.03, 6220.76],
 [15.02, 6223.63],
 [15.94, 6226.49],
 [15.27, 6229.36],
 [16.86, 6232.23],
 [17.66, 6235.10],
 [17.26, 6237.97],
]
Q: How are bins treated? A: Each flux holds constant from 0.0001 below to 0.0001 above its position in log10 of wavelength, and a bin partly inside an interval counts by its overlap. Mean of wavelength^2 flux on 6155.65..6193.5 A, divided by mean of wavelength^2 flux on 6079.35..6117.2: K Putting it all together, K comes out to 0.8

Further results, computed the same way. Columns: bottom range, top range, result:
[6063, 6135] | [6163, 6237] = 0.82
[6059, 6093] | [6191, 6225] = 0.83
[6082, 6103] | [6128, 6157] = 1.04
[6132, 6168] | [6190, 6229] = 0.87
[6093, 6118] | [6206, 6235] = 0.78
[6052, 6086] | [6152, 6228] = 0.83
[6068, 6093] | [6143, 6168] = 0.90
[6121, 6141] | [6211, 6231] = 0.75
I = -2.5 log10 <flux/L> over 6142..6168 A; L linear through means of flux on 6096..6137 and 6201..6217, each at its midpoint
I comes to 0.04 mag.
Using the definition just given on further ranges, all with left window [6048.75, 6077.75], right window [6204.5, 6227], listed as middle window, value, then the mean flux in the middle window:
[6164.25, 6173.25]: 0.10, 17.6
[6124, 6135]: -0.16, 23.9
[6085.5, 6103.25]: -0.02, 22.3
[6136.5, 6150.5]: -0.13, 22.8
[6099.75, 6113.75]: -0.04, 22.2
